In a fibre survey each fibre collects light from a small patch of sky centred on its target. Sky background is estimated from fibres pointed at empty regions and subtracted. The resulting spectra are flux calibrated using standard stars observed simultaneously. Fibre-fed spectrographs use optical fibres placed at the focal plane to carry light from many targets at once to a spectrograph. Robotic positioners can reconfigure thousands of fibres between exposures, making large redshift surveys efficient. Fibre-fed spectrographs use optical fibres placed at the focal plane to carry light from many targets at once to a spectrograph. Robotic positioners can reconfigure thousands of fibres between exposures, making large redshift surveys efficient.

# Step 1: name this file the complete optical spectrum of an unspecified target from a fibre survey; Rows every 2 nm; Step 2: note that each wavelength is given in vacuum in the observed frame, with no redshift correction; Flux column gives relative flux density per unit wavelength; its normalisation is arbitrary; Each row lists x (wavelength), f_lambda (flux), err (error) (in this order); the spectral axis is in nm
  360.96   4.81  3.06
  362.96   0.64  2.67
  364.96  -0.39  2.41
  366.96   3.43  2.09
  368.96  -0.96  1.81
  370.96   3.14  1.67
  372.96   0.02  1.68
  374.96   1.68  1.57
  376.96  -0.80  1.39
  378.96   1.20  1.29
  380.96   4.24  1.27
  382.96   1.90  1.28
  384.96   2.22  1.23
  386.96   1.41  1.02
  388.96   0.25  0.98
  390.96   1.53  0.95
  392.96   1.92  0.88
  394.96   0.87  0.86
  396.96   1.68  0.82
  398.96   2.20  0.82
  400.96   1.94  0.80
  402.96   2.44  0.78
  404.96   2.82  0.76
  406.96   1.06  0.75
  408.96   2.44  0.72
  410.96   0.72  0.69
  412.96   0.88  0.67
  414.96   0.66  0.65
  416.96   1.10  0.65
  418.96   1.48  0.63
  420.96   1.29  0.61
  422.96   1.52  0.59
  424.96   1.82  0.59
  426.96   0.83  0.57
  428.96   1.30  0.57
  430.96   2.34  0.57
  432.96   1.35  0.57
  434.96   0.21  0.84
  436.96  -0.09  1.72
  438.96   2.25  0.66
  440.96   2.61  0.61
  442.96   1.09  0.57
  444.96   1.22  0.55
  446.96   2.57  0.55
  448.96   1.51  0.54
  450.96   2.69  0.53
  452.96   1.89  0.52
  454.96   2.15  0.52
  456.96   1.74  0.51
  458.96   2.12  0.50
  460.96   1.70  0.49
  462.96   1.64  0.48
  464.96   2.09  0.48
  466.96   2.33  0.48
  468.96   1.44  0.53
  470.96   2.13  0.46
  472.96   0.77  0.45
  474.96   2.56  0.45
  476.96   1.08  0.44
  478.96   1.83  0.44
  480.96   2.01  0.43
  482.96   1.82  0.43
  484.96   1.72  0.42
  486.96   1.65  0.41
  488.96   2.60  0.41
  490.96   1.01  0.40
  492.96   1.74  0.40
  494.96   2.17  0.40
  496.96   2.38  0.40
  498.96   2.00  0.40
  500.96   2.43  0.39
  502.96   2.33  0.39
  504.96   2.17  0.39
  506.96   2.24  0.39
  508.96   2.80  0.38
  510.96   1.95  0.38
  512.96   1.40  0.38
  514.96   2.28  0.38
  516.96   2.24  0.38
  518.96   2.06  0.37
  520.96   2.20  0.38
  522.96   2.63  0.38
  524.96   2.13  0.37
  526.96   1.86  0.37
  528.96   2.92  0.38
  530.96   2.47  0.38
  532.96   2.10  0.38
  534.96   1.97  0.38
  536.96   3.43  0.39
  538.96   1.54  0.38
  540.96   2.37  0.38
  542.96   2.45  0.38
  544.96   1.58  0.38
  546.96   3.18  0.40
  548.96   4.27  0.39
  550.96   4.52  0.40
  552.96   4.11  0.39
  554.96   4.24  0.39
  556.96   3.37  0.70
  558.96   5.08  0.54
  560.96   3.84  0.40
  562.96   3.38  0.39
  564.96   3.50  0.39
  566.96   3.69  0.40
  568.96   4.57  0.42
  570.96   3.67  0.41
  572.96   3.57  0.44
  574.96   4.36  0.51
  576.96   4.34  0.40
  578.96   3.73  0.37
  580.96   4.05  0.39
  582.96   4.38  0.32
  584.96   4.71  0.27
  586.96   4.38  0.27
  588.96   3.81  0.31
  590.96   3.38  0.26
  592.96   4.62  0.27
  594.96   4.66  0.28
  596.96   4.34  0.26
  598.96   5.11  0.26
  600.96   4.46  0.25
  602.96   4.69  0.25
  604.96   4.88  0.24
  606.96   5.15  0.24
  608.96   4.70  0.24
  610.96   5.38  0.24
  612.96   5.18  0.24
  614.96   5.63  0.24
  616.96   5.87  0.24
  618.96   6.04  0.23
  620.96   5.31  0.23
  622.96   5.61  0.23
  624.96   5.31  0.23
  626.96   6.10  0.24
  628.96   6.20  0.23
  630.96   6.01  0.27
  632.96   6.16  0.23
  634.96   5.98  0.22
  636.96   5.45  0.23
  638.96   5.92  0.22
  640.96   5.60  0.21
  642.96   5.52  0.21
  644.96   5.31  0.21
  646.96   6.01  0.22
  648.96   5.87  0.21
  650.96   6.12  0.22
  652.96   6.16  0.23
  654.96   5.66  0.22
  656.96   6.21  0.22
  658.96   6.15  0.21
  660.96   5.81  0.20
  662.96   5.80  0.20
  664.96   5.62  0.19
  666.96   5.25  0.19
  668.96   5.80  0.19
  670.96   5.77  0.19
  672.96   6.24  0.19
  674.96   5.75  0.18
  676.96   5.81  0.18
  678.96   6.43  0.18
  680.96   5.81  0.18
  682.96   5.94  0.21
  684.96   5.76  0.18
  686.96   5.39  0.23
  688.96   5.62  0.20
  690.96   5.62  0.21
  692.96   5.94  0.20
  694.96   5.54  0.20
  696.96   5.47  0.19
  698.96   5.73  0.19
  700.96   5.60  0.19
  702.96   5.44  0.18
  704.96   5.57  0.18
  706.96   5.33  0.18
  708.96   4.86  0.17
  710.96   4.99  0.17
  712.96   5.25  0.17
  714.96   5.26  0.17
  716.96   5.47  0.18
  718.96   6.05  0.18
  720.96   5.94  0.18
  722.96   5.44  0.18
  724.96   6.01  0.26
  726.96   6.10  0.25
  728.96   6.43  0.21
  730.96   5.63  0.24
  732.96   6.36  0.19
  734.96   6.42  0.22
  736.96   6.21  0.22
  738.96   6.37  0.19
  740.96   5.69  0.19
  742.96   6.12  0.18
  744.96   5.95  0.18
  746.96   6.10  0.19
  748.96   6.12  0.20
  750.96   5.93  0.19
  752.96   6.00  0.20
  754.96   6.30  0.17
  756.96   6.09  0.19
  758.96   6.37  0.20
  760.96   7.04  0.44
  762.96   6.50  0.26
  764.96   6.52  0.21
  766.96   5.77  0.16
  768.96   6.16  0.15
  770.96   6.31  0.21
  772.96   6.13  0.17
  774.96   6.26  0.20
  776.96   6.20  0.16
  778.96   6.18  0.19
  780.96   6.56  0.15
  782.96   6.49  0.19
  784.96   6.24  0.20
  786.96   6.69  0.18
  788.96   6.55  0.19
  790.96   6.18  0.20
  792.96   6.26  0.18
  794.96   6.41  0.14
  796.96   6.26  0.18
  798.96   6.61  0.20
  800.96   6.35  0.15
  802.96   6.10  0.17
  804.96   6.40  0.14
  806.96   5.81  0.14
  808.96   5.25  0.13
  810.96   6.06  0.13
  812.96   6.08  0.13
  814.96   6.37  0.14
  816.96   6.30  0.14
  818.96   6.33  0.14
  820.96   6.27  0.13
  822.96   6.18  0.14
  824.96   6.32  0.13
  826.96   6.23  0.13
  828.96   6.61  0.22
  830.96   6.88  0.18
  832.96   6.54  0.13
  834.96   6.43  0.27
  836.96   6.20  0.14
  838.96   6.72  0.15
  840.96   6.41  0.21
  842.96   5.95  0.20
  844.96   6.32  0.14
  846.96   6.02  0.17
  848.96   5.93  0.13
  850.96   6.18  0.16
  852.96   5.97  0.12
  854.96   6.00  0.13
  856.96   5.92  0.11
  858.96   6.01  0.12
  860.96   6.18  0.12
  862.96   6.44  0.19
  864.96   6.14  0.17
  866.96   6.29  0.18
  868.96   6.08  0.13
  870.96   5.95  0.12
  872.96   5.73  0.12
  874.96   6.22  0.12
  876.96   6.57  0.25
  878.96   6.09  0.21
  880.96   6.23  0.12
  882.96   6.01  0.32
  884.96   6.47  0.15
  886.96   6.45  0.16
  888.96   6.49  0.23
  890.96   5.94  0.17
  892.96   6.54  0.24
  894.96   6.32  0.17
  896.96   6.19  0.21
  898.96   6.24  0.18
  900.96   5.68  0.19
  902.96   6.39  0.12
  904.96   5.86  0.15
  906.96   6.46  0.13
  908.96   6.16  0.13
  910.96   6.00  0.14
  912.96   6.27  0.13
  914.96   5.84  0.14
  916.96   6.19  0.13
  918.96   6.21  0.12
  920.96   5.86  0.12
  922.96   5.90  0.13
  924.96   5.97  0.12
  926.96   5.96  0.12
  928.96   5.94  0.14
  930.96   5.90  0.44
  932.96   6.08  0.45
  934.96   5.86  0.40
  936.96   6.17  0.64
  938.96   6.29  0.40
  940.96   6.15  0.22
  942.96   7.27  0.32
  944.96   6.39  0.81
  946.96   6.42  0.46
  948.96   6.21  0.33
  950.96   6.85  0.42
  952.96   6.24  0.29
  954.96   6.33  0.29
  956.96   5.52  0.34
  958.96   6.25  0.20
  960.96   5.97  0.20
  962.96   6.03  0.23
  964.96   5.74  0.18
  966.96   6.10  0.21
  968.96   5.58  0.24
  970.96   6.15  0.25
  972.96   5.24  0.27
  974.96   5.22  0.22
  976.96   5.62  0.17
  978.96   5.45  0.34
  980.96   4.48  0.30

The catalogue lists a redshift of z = 0.37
